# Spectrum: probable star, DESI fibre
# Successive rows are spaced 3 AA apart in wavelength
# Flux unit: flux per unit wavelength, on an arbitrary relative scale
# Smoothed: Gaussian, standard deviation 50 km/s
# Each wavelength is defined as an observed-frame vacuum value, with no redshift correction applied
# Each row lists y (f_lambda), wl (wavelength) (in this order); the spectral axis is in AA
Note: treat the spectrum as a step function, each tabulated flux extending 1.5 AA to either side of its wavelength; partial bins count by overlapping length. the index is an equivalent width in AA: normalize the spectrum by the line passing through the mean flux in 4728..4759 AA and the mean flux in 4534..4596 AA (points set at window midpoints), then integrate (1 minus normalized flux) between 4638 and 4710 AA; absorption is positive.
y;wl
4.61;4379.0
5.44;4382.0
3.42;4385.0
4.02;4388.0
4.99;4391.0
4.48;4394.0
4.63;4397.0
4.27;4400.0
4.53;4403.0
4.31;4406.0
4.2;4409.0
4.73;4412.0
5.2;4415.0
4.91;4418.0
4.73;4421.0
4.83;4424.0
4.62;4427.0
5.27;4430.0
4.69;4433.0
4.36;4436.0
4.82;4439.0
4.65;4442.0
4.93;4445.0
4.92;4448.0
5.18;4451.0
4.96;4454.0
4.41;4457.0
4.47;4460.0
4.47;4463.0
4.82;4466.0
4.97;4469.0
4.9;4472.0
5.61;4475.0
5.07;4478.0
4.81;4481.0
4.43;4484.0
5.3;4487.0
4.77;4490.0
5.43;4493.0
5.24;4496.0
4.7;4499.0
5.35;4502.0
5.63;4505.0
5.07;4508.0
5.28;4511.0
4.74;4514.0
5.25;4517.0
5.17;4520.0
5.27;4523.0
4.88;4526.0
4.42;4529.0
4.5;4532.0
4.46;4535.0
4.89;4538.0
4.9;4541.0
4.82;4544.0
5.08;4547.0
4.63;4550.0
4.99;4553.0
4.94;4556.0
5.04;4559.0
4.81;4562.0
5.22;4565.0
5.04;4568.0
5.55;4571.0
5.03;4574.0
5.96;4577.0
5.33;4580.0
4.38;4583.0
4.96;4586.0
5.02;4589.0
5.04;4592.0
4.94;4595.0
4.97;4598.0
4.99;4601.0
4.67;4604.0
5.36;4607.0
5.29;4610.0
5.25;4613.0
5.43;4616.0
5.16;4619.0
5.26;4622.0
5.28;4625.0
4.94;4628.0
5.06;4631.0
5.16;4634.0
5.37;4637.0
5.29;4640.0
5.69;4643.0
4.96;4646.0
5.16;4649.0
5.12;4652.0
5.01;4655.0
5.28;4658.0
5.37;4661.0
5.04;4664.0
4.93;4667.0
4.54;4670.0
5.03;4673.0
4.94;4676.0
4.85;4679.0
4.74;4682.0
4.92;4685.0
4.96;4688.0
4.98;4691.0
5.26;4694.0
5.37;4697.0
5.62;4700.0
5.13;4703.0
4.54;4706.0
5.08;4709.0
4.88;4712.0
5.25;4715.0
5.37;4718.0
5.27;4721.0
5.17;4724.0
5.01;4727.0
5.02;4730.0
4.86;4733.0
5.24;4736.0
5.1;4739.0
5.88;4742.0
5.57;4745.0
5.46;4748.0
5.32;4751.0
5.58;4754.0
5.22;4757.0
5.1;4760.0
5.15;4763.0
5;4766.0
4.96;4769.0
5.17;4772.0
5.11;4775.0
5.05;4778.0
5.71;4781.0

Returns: 1.6 AA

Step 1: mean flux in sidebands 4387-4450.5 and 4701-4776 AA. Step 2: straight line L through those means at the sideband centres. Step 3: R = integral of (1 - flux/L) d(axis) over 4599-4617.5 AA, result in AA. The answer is -0.7 AA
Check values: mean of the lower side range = 4.68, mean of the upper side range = 5.18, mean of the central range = 5.16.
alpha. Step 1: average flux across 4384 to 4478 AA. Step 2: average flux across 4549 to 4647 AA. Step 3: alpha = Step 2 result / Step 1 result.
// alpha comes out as 1.1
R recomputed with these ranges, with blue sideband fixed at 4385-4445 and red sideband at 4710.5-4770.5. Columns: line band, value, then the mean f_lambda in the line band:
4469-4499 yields -1.8 AA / 5.04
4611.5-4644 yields -1.6 AA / 5.26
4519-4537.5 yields 0.2 AA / 4.78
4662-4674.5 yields 0.4 AA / 4.9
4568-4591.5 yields -1.1 AA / 5.16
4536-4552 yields 0.0 AA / 4.86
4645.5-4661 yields -0.2 AA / 5.14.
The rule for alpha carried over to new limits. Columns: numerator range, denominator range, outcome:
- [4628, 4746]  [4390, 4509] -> 1.06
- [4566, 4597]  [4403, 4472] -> 1.08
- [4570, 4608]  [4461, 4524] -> 1.01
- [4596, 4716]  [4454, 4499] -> 1.04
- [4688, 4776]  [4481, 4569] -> 1.04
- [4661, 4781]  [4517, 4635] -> 1.02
